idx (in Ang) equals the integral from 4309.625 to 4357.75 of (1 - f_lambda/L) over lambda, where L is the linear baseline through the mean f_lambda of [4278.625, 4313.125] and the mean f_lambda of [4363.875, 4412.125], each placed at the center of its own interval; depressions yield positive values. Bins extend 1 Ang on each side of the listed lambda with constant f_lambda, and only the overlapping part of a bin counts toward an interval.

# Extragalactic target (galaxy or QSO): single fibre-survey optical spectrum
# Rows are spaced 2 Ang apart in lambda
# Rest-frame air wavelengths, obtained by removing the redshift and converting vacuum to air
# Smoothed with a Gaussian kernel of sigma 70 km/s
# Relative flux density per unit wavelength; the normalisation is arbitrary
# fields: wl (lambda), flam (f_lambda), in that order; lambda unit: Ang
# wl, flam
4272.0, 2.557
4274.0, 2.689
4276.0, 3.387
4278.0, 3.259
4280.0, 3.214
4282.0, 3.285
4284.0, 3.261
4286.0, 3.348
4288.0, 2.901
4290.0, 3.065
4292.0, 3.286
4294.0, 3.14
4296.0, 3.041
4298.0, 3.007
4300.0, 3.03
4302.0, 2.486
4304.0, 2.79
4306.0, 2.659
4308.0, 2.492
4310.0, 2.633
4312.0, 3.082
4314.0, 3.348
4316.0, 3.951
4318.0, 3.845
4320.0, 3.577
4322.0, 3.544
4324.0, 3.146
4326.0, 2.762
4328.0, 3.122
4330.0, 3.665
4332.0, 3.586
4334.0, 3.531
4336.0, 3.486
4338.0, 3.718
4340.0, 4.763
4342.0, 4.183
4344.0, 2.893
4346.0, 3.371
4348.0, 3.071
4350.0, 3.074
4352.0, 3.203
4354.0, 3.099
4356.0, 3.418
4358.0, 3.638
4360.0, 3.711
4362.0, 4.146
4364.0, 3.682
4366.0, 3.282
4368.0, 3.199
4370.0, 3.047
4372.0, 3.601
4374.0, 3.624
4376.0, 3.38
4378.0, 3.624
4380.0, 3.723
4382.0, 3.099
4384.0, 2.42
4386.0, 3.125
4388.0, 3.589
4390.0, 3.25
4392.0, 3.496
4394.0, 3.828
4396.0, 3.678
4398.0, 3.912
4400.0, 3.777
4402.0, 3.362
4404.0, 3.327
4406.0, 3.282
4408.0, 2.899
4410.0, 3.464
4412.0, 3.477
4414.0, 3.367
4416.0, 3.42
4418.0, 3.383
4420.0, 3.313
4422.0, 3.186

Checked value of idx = -4.2 Ang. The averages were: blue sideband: 2.99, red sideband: 3.4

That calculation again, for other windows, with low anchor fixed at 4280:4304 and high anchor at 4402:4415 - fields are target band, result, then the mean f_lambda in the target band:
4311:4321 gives -1.4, 3.56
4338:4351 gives -1.6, 3.57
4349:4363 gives -1.2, 3.47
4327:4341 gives -2.4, 3.7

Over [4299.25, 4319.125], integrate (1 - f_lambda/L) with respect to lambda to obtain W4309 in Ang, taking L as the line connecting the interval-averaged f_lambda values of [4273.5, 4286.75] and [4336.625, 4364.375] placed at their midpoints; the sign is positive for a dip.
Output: 1.96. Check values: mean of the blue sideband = 3.22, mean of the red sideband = 3.57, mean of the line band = 3.04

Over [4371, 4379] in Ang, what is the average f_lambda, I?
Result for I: 3.56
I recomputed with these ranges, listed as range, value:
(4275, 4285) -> 3.28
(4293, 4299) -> 3.06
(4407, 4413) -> 3.28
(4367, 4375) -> 3.37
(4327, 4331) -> 3.39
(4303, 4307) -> 2.72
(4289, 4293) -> 3.18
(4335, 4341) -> 3.99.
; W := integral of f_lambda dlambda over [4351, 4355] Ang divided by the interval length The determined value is 3.15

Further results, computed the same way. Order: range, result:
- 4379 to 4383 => 3.41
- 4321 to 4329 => 3.14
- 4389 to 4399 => 3.63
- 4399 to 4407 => 3.44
